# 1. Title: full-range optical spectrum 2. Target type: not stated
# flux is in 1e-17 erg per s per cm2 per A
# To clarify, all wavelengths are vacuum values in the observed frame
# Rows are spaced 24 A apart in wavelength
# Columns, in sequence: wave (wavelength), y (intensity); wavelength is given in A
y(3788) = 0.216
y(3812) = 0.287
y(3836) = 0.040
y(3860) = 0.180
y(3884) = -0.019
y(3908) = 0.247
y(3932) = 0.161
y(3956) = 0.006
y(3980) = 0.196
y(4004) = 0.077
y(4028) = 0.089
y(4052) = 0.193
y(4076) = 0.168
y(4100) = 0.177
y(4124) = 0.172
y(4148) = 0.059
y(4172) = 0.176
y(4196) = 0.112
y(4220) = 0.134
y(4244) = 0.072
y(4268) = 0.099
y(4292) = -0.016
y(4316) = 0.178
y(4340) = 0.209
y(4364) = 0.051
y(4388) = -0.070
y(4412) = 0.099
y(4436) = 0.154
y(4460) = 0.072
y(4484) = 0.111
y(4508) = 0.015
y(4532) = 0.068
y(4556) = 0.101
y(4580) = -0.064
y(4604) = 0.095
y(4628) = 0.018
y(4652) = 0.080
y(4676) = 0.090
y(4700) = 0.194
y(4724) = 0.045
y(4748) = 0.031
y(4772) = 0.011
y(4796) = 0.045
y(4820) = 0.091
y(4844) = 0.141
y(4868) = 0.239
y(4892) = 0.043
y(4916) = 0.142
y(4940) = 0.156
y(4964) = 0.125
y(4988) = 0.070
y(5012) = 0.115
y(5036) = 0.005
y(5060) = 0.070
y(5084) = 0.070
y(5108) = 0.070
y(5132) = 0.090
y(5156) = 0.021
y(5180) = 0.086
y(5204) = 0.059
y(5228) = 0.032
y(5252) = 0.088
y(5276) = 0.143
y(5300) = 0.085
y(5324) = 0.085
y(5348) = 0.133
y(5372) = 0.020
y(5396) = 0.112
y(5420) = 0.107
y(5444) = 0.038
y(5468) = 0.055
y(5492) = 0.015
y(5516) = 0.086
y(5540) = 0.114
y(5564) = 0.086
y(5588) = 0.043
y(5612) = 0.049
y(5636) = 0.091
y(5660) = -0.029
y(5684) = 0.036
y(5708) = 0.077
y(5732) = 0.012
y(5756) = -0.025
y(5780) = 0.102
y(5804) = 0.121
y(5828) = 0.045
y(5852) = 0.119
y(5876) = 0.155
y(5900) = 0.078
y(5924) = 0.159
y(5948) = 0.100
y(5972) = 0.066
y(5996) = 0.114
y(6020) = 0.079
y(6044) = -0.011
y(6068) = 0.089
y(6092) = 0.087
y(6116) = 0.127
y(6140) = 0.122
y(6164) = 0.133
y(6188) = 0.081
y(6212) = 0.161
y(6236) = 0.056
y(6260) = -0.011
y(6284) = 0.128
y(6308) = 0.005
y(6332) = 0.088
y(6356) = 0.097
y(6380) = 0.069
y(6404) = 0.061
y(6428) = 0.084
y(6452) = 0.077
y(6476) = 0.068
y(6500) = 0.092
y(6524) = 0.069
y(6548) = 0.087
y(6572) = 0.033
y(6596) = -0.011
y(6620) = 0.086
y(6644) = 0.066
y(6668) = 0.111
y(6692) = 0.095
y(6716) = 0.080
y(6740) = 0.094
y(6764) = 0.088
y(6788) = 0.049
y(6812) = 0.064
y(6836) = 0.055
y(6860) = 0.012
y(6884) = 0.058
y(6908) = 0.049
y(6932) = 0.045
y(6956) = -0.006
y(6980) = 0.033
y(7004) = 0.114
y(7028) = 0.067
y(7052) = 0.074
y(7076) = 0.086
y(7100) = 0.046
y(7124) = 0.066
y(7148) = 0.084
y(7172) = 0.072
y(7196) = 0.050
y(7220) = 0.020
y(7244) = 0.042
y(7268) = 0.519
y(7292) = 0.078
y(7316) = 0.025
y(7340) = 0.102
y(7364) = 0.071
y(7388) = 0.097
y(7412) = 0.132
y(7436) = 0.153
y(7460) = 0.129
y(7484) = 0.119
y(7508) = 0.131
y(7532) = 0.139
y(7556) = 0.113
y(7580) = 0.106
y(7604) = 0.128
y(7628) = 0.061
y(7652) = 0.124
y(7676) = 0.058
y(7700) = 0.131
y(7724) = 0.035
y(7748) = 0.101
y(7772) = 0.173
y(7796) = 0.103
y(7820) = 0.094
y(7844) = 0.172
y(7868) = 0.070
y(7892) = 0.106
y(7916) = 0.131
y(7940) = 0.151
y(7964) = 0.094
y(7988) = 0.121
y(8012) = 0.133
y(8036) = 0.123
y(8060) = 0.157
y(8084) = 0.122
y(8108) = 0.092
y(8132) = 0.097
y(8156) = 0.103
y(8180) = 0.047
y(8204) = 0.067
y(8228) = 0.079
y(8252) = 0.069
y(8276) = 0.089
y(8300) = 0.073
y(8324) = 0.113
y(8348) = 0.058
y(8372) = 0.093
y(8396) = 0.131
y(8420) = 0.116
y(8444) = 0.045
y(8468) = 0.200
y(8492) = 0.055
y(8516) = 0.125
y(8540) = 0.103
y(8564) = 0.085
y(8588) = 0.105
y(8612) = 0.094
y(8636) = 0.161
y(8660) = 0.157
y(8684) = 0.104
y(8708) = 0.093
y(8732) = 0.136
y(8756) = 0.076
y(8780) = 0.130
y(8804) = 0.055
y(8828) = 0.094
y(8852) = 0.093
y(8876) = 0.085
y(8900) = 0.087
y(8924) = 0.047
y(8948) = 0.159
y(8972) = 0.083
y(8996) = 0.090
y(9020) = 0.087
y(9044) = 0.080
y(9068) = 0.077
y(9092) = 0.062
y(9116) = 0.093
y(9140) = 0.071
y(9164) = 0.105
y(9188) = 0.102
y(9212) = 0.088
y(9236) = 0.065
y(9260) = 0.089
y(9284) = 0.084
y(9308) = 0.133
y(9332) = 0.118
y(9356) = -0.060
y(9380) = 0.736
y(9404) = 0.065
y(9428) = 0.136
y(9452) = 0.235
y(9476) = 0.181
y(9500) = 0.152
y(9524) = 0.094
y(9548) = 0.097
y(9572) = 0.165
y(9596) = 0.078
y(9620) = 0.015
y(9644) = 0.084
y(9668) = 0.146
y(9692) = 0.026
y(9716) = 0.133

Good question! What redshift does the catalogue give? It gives 0.951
